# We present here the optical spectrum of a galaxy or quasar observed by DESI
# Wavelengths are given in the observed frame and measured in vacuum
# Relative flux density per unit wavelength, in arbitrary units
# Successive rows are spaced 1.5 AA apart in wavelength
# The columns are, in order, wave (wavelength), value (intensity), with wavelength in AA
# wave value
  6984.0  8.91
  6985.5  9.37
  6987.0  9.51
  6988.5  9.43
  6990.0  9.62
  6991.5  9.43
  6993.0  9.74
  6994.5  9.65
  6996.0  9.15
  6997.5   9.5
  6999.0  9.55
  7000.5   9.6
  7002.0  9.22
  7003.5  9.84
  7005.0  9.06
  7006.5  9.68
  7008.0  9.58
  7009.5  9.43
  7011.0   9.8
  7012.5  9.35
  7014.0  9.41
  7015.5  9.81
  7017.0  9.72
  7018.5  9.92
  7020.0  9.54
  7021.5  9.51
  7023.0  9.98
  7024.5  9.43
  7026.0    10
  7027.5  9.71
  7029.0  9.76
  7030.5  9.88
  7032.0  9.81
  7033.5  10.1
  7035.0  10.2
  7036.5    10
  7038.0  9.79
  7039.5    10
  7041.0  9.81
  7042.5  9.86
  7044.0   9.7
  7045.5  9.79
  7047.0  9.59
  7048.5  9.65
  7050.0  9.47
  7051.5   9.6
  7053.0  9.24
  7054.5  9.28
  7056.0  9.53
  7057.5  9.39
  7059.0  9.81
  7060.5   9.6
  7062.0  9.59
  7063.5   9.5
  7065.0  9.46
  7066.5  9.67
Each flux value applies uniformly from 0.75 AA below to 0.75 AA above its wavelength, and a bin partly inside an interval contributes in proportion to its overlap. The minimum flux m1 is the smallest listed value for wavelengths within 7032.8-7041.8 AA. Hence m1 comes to 9.79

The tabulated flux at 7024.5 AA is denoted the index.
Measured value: 9.43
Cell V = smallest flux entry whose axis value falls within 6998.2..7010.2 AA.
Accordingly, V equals 9.06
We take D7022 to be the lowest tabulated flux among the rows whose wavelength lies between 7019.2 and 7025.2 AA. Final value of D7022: 9.43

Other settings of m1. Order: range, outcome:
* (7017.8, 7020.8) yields 9.54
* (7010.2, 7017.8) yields 9.35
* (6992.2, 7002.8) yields 9.15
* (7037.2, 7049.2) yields 9.59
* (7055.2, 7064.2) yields 9.39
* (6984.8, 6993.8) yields 9.37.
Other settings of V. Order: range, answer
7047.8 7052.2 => 9.47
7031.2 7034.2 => 9.81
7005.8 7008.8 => 9.58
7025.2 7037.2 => 9.71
